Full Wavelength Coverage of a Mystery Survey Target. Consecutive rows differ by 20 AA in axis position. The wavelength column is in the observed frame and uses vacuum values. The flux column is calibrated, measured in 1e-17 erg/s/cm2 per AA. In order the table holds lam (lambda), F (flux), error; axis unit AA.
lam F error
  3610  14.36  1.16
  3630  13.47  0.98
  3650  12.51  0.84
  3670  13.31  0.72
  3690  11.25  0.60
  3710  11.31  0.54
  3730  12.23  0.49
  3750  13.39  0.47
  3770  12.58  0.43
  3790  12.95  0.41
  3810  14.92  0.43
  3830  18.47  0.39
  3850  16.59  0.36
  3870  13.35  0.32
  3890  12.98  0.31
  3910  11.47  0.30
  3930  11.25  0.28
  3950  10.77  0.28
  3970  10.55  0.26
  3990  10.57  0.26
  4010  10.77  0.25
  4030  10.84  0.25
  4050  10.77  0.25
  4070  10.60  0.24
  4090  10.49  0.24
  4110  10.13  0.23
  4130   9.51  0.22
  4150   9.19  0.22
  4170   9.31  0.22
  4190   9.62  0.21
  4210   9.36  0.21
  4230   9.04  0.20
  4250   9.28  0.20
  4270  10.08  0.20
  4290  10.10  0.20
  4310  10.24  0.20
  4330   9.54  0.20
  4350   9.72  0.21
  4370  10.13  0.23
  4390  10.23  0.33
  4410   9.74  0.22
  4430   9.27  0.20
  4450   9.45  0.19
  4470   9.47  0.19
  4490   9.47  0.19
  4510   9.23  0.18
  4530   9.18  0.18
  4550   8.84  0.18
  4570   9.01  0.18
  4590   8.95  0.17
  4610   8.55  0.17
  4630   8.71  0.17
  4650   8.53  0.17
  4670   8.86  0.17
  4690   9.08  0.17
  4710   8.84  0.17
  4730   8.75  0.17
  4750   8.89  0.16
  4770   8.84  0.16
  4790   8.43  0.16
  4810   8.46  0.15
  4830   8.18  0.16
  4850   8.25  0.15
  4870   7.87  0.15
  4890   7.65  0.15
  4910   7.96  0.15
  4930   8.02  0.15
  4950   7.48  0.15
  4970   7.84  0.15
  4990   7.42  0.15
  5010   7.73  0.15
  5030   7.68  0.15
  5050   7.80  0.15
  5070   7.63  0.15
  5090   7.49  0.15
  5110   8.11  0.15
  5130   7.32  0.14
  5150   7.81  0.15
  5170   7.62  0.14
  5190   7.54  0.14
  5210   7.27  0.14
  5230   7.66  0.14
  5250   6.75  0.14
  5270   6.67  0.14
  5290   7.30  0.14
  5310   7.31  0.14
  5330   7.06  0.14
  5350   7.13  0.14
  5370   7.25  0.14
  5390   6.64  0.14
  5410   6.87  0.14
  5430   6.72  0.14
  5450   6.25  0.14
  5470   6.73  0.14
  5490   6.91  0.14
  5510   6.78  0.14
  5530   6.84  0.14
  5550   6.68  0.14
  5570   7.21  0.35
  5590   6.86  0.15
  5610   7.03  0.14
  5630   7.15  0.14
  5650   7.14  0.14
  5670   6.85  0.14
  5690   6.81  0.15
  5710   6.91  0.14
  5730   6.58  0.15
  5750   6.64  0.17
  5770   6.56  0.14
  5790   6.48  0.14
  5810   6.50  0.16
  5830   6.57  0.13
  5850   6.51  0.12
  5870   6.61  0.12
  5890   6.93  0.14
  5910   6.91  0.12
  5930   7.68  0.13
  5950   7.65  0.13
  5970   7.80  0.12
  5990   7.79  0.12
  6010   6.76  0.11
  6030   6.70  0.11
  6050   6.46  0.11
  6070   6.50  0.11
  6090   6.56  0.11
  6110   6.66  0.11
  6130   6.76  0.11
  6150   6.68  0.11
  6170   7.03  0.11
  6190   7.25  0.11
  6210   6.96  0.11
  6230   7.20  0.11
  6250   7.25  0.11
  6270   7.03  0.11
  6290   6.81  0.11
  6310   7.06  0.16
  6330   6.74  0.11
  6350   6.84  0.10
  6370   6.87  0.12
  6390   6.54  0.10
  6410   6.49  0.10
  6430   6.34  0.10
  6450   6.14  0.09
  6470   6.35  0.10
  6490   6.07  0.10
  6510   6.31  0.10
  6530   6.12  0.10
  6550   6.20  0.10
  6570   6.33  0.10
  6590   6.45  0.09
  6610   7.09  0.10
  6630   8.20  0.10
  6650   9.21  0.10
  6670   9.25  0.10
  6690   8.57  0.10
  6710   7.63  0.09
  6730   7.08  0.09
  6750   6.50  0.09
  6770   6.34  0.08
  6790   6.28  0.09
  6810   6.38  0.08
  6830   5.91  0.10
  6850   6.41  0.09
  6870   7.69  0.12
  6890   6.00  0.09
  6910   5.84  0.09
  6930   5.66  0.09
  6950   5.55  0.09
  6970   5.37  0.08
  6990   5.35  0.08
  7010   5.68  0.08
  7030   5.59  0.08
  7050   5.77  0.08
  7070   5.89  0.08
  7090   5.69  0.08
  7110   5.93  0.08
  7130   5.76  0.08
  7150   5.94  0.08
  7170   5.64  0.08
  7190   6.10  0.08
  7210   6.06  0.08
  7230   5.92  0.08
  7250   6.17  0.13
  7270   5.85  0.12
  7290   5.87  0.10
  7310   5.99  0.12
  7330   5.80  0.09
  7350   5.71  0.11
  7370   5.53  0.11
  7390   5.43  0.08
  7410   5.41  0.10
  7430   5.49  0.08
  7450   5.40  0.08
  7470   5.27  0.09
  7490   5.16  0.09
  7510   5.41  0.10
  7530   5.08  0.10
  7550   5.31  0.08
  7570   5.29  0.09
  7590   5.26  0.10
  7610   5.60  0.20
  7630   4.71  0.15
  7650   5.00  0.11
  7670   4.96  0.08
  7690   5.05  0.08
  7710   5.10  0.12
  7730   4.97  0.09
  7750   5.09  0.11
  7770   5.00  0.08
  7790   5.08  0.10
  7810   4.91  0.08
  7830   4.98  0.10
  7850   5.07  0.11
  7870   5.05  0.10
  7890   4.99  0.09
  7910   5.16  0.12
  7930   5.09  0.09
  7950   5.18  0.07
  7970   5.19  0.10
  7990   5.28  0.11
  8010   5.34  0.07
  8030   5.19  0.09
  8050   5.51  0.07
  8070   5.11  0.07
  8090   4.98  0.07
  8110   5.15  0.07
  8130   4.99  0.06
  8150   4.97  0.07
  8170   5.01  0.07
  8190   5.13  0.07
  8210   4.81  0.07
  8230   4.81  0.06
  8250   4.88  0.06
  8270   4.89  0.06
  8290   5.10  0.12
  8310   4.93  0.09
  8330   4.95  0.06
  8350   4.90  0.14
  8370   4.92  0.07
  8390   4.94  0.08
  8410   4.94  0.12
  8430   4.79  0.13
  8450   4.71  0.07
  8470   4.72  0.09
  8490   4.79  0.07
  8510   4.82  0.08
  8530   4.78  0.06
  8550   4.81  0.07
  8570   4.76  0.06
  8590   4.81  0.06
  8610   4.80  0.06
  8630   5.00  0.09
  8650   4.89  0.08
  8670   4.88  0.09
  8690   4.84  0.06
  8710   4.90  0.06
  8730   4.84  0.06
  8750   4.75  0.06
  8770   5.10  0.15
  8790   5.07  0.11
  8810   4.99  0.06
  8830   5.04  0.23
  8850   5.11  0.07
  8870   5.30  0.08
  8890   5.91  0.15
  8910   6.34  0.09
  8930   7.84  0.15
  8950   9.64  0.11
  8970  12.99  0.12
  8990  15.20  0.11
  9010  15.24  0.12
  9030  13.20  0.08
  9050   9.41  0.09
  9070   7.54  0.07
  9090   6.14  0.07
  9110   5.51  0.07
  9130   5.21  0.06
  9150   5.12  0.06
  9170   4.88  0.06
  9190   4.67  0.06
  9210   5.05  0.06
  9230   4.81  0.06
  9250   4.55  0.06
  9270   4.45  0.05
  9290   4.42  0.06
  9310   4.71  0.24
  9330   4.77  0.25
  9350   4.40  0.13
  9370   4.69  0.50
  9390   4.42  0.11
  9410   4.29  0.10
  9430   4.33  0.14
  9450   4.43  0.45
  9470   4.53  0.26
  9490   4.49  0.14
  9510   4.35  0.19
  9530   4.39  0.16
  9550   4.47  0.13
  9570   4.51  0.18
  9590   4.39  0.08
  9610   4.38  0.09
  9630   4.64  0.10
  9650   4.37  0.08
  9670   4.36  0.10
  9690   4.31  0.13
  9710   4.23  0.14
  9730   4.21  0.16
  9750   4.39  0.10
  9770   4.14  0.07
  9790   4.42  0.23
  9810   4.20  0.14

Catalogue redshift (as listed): 0.37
